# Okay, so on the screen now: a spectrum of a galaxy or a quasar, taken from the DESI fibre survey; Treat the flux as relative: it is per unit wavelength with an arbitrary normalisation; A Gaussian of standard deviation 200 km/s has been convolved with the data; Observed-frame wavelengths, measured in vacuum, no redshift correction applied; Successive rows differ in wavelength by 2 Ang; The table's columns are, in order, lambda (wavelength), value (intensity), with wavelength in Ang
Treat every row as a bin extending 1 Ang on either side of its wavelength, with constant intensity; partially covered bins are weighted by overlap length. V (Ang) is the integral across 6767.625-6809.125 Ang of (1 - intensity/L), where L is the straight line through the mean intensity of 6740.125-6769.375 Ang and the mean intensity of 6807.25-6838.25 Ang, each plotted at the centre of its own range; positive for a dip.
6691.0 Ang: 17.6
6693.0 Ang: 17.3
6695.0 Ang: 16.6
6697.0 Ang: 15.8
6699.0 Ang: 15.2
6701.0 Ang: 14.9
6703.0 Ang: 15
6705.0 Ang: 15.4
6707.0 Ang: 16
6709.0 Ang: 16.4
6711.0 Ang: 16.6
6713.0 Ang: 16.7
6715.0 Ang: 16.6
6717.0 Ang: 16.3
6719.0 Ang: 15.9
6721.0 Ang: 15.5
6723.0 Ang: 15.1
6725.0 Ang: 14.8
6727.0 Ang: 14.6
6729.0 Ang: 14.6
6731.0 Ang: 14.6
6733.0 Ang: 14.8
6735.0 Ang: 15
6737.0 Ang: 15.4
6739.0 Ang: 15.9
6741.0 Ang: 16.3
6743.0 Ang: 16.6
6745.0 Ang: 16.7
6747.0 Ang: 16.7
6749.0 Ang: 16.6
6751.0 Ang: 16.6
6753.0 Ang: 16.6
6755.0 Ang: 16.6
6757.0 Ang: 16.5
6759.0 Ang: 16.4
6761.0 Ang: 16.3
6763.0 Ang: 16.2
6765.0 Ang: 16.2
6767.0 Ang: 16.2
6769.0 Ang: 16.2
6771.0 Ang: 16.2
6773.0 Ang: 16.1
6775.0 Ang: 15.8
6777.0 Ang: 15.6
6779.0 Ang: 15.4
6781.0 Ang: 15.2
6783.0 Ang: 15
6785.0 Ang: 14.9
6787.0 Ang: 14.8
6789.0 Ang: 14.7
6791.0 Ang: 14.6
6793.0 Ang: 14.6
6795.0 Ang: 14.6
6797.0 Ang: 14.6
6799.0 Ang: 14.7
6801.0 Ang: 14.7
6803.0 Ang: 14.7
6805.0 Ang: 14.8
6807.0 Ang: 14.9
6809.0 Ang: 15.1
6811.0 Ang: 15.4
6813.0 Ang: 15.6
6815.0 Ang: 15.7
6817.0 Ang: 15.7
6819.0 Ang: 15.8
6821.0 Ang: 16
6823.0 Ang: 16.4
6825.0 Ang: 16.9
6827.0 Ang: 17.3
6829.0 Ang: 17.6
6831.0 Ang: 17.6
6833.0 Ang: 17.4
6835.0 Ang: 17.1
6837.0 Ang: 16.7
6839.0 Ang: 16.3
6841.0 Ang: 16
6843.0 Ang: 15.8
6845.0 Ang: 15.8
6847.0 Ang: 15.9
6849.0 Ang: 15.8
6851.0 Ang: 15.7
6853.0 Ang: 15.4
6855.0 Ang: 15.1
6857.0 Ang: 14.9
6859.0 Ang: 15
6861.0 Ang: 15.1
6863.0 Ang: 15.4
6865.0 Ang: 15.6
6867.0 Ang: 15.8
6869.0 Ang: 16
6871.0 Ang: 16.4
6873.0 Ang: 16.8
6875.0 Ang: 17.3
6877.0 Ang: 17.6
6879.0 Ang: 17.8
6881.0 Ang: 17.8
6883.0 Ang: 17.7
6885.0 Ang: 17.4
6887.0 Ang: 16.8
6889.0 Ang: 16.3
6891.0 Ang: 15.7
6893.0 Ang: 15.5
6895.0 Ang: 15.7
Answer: 3.3 Ang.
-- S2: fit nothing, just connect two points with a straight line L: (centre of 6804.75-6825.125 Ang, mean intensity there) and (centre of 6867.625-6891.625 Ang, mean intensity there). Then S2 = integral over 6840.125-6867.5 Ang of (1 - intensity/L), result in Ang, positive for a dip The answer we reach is 1.53 Ang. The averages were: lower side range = 15.6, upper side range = 17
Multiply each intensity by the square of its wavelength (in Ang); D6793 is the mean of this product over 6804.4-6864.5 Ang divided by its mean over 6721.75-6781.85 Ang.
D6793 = 1.0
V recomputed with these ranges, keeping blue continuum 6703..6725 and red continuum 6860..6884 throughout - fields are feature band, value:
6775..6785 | 0.6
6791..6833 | 1.8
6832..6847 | 0.1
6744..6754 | -0.3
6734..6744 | 0.1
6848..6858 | 0.7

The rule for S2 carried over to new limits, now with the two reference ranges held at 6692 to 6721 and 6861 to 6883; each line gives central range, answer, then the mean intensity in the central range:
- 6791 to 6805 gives 1.5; 14.7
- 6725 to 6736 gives 0.9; 14.7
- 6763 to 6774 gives 0.0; 16.2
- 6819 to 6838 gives -0.5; 16.9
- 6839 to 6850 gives 0.4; 15.9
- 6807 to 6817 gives 0.6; 15.4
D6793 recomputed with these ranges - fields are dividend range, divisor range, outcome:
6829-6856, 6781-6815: 1.11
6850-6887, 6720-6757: 1.07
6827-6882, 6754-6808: 1.08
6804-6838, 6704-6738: 1.08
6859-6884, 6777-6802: 1.14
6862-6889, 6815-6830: 1.03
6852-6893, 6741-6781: 1.03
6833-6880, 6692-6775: 1.05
